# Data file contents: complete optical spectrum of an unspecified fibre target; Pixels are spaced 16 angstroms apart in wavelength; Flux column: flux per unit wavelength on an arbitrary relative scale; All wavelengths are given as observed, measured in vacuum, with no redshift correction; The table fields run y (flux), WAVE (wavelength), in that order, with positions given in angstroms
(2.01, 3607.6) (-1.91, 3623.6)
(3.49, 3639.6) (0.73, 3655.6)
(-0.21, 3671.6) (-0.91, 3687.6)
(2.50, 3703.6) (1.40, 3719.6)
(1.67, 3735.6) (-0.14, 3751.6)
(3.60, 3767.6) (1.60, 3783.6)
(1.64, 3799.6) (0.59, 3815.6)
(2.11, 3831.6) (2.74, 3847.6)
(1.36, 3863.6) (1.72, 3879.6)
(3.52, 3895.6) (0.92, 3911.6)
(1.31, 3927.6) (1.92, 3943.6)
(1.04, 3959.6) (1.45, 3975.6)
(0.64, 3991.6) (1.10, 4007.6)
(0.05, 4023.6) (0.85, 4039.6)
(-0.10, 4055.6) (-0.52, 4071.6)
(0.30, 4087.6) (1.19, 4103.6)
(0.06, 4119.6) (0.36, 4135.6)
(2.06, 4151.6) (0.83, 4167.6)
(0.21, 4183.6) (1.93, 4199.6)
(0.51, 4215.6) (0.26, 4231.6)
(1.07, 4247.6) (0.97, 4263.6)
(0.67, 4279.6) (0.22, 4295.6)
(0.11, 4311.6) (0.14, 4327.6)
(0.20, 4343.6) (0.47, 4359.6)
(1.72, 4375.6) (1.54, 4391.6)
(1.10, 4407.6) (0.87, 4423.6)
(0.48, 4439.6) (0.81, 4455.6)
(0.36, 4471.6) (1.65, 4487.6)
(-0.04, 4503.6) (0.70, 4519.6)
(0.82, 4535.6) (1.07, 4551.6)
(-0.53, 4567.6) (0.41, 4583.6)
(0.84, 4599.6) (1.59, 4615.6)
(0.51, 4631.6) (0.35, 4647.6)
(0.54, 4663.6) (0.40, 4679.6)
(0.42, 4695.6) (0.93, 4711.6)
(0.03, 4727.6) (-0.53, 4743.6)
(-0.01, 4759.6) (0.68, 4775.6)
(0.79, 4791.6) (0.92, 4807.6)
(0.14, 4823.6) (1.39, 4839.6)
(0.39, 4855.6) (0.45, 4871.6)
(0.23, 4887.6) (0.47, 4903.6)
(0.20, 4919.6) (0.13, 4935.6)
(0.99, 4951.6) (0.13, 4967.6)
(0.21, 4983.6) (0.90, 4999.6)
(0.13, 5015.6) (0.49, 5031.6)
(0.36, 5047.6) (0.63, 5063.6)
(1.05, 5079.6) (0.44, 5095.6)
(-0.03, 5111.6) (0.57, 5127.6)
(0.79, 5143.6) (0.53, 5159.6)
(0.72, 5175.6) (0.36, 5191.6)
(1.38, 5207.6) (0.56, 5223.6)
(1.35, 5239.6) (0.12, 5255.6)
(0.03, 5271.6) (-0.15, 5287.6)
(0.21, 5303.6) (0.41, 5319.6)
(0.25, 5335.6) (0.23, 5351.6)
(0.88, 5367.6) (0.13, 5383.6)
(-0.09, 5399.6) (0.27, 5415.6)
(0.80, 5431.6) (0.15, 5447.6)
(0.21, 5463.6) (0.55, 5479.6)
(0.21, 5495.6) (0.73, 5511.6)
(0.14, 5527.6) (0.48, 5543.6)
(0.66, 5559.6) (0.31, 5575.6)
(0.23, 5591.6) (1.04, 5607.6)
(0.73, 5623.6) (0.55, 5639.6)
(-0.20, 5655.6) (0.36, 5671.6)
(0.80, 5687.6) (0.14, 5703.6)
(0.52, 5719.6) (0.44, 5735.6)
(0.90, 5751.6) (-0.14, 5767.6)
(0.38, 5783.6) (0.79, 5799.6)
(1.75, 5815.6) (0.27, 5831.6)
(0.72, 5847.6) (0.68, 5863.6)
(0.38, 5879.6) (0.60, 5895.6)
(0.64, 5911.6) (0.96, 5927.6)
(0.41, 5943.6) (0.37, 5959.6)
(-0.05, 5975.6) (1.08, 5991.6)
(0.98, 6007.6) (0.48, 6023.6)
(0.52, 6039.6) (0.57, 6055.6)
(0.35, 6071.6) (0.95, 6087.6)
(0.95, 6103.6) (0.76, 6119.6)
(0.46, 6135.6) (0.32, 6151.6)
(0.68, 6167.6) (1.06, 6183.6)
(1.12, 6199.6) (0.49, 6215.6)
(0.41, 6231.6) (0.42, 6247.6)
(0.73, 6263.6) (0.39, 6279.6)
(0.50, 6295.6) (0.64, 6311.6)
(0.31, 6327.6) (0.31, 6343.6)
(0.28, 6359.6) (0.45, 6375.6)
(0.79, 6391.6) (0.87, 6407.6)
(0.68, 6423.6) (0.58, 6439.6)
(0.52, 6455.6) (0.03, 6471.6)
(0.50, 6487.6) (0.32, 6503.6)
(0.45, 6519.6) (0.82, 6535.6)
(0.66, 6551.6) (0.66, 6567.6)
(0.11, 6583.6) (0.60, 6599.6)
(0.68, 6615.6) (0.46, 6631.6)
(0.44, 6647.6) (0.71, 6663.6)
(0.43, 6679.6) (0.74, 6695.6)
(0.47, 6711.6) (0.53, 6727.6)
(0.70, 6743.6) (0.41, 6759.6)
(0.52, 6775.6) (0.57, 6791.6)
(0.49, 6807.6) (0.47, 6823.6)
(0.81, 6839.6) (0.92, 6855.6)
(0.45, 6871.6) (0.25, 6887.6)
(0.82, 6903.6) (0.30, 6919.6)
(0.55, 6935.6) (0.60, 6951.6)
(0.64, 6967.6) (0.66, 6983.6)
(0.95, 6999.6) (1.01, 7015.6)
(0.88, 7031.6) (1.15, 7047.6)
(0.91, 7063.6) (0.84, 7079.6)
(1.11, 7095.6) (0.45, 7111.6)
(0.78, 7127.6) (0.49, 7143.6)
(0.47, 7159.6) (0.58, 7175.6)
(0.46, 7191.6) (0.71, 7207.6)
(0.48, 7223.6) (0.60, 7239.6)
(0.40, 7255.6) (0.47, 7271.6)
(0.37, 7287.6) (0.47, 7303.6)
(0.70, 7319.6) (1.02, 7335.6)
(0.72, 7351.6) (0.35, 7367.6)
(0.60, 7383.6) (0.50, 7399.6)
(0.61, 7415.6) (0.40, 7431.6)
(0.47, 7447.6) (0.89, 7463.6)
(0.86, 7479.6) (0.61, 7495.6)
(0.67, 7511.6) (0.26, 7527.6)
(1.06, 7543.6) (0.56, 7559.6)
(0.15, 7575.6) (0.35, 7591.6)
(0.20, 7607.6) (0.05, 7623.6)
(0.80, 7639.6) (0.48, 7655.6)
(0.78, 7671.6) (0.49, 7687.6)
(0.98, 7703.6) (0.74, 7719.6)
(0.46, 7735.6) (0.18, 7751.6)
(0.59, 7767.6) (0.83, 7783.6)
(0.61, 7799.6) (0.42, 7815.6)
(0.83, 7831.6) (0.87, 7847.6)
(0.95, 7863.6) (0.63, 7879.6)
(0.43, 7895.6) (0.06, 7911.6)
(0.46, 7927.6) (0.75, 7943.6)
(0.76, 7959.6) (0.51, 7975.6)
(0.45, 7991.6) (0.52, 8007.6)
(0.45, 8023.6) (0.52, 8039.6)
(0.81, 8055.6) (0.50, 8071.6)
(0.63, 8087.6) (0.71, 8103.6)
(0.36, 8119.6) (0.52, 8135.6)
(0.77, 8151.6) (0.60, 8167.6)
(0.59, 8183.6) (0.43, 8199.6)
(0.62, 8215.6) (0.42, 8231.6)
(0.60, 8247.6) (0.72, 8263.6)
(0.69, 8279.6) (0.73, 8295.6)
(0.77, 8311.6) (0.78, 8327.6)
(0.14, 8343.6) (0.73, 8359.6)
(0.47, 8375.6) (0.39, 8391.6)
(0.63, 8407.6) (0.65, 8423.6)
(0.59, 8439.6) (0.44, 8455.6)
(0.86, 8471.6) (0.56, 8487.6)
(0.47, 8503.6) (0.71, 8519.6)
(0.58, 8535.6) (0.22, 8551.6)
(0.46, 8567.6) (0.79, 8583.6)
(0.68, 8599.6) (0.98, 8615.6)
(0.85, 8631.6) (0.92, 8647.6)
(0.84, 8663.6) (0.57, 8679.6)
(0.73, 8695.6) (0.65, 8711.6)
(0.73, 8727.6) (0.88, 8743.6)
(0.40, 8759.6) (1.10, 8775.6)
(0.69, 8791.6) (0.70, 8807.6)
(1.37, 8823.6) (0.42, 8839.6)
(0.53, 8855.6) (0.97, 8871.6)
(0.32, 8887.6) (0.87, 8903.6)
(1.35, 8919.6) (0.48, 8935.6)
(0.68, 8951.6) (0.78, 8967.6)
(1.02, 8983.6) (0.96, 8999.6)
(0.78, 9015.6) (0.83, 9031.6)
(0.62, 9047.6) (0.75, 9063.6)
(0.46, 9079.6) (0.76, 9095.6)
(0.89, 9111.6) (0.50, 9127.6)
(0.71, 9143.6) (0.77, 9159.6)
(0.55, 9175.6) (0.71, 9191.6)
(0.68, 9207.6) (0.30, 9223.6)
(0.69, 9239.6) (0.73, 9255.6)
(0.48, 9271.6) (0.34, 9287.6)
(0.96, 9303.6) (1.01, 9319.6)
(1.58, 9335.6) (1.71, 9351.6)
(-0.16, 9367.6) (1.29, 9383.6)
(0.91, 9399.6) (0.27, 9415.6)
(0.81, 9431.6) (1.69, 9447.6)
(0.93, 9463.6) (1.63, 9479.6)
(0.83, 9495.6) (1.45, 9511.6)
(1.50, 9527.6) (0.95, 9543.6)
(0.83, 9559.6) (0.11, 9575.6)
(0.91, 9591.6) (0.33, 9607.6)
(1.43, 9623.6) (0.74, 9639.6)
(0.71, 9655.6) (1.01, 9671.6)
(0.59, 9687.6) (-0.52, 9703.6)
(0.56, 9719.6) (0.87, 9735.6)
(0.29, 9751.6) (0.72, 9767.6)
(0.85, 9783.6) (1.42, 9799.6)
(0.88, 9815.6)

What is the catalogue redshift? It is 1.506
